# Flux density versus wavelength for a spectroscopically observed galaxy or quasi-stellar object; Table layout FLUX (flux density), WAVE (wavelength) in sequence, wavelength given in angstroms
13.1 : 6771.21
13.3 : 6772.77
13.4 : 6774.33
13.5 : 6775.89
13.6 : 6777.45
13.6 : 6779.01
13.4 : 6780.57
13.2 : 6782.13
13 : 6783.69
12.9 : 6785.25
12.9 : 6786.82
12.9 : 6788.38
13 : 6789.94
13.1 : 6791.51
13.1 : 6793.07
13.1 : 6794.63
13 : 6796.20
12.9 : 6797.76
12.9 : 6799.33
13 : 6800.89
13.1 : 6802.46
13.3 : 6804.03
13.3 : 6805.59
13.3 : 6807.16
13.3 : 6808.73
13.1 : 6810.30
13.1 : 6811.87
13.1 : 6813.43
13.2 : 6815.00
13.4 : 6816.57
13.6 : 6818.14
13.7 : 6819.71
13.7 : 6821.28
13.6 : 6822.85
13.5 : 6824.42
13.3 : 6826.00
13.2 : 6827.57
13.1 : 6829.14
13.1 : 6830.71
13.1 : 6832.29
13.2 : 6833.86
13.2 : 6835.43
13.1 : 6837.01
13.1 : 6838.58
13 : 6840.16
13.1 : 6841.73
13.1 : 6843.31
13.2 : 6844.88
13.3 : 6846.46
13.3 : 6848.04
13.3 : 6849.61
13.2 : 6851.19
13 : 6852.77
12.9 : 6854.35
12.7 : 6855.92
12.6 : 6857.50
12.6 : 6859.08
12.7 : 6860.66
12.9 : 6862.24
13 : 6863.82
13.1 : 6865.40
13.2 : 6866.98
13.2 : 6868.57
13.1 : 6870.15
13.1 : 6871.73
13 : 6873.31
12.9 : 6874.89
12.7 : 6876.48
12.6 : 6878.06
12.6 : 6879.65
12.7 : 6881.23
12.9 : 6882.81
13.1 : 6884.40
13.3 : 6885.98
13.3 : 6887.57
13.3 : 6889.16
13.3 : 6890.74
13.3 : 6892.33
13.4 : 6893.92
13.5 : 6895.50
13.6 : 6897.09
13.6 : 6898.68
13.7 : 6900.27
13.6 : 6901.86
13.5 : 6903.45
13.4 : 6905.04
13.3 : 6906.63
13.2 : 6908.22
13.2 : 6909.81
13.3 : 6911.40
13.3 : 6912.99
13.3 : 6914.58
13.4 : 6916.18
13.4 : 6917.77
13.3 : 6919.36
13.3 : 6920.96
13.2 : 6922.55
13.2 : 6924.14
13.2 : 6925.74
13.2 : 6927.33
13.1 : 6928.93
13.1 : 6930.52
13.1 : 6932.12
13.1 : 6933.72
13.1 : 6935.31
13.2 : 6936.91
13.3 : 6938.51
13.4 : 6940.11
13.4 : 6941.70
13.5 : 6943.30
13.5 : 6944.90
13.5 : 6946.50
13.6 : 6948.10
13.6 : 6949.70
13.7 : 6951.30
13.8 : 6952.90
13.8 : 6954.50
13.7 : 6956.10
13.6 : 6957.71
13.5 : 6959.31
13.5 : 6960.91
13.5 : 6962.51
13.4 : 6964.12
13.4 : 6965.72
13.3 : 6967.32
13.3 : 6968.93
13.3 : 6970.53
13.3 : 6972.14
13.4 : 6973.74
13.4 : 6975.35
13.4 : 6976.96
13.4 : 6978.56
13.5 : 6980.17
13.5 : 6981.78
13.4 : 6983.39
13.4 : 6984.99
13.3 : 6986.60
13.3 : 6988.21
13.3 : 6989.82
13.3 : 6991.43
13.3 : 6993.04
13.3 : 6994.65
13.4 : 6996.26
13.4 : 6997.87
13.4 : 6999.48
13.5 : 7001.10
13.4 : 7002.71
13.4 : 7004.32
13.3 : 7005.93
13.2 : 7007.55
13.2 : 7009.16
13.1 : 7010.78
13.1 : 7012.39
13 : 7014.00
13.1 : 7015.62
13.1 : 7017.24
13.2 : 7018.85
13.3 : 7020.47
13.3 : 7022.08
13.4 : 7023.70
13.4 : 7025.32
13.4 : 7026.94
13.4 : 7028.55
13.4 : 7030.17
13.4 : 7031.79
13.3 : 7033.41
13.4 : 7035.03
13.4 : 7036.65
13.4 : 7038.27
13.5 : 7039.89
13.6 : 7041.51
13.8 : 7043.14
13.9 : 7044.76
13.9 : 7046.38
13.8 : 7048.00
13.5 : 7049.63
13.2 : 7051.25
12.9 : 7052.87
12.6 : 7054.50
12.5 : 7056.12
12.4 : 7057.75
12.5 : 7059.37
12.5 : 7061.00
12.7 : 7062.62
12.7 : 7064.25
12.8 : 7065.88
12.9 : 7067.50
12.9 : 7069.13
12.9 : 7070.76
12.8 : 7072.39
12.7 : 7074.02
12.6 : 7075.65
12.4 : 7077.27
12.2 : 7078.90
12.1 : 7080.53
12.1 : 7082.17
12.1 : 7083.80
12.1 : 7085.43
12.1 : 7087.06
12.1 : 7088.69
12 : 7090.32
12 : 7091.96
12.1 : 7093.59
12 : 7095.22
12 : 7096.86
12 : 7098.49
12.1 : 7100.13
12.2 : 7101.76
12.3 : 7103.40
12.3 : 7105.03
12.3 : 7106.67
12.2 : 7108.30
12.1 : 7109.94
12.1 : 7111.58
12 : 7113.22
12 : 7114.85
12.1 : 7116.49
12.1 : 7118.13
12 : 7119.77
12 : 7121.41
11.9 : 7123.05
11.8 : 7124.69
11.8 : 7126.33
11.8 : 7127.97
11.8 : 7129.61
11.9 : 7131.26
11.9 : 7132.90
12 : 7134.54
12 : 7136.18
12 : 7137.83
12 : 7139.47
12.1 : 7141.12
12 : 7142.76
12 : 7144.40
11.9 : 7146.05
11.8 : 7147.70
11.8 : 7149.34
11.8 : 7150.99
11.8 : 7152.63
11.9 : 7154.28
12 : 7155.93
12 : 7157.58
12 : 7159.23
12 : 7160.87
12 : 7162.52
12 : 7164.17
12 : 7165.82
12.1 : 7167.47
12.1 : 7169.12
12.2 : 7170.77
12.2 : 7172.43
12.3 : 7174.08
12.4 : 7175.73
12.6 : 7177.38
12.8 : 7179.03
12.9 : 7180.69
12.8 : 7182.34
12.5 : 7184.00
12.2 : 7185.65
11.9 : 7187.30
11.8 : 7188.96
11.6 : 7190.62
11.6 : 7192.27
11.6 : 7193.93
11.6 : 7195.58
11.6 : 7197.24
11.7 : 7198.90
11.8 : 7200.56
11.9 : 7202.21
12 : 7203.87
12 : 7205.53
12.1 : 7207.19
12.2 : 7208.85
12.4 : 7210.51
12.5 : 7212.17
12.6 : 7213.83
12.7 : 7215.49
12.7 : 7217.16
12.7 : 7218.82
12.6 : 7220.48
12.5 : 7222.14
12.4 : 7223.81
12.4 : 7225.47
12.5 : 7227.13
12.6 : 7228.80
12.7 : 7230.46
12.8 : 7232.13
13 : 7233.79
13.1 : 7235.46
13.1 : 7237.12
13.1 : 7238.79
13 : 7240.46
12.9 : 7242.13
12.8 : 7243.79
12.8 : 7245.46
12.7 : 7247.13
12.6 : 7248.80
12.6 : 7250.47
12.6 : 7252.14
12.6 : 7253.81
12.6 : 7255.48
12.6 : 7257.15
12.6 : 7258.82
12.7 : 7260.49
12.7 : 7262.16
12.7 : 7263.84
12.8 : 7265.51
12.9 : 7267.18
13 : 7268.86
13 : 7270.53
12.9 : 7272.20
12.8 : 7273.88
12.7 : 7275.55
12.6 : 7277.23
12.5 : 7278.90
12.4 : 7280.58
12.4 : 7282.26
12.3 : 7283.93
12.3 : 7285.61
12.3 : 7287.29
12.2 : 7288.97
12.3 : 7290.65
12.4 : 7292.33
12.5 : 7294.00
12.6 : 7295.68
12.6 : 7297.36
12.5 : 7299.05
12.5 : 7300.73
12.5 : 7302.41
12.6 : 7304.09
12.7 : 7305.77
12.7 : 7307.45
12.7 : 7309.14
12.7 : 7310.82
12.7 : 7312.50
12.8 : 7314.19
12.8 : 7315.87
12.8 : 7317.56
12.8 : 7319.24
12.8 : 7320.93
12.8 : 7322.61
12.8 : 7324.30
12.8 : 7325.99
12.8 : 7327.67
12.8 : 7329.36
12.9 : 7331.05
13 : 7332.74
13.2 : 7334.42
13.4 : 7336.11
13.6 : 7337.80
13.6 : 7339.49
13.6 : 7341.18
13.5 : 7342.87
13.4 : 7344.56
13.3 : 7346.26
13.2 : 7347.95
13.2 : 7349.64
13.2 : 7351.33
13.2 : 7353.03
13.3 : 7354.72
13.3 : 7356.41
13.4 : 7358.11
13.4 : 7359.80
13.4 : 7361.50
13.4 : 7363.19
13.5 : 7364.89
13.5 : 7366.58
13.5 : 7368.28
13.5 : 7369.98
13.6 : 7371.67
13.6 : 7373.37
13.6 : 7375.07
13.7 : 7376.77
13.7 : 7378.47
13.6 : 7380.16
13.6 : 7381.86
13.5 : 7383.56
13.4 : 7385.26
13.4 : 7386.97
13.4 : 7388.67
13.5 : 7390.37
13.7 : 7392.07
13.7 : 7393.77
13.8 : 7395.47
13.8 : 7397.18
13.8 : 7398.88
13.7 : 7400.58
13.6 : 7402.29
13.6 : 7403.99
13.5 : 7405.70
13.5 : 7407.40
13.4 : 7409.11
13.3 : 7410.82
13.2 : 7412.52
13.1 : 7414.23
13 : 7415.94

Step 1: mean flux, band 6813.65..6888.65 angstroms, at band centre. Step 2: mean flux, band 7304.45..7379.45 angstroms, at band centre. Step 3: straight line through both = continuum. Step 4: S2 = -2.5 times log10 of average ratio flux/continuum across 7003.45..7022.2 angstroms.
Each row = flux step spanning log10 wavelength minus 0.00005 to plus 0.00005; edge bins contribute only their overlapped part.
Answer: -0.005 mag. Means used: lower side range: 13.1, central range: 13.2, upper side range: 13.2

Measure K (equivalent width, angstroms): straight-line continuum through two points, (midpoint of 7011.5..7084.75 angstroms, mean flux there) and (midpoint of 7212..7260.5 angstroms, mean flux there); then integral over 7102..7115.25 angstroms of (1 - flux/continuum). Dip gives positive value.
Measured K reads 0.8 angstroms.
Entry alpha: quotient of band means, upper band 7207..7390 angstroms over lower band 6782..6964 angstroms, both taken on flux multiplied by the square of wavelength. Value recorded 1.10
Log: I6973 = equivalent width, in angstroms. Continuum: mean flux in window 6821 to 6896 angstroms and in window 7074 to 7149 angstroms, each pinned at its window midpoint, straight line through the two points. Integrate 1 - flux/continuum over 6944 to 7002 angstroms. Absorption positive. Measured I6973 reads -3.8 angstroms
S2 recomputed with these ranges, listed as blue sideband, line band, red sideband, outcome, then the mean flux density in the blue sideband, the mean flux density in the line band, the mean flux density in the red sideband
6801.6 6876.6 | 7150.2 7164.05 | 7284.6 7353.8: 0.09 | 13.1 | 11.9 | 12.9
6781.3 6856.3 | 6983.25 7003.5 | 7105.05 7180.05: -0.07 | 13.2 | 13.4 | 12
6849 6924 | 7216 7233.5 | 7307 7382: 0.05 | 13.2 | 12.6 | 13.2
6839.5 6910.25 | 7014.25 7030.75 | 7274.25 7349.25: -0.02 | 13.1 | 13.3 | 12.8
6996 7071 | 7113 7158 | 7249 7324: 0.09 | 13.2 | 11.9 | 12.6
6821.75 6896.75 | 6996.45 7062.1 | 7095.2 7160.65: -0.07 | 13.1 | 13.3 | 12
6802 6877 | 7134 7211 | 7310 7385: 0.10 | 13.1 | 12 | 13.2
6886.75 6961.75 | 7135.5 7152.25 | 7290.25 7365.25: 0.11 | 13.4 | 11.9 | 13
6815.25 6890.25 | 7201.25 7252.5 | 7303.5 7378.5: 0.05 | 13.1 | 12.6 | 13.2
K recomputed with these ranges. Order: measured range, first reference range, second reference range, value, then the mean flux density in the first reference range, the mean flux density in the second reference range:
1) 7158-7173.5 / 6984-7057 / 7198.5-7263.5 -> 0.9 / 13.3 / 12.6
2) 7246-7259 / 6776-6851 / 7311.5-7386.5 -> 0.6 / 13.2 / 13.3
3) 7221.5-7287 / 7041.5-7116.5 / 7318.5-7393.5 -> 1.7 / 12.5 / 13.3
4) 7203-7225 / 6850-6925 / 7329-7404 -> 1.6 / 13.1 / 13.5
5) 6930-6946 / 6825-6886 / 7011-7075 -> -0.2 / 13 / 13.2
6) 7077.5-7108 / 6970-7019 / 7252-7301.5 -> 2.2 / 13.3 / 12.6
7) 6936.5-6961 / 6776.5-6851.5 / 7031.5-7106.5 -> -1.1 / 13.2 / 12.7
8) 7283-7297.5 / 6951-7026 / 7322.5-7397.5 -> 1.1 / 13.4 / 13.4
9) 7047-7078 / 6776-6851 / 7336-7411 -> 1.2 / 13.2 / 13.5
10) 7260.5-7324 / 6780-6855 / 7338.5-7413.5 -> 3.8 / 13.2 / 13.5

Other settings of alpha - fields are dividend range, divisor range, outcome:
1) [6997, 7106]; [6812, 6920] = 1.03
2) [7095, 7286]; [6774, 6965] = 1.02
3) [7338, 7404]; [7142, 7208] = 1.18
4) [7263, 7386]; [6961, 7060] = 1.07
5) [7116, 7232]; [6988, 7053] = 0.95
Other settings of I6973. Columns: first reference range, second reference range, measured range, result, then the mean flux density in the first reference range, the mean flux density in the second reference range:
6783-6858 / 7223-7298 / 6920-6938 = -0.19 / 13.2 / 12.7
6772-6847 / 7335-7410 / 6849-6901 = 0.69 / 13.2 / 13.5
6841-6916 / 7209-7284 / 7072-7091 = 0.93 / 13.1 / 12.7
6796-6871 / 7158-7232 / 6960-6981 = -0.98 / 13.1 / 12.2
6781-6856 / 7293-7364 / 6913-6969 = -1.10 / 13.2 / 13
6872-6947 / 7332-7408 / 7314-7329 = 0.74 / 13.2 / 13.5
